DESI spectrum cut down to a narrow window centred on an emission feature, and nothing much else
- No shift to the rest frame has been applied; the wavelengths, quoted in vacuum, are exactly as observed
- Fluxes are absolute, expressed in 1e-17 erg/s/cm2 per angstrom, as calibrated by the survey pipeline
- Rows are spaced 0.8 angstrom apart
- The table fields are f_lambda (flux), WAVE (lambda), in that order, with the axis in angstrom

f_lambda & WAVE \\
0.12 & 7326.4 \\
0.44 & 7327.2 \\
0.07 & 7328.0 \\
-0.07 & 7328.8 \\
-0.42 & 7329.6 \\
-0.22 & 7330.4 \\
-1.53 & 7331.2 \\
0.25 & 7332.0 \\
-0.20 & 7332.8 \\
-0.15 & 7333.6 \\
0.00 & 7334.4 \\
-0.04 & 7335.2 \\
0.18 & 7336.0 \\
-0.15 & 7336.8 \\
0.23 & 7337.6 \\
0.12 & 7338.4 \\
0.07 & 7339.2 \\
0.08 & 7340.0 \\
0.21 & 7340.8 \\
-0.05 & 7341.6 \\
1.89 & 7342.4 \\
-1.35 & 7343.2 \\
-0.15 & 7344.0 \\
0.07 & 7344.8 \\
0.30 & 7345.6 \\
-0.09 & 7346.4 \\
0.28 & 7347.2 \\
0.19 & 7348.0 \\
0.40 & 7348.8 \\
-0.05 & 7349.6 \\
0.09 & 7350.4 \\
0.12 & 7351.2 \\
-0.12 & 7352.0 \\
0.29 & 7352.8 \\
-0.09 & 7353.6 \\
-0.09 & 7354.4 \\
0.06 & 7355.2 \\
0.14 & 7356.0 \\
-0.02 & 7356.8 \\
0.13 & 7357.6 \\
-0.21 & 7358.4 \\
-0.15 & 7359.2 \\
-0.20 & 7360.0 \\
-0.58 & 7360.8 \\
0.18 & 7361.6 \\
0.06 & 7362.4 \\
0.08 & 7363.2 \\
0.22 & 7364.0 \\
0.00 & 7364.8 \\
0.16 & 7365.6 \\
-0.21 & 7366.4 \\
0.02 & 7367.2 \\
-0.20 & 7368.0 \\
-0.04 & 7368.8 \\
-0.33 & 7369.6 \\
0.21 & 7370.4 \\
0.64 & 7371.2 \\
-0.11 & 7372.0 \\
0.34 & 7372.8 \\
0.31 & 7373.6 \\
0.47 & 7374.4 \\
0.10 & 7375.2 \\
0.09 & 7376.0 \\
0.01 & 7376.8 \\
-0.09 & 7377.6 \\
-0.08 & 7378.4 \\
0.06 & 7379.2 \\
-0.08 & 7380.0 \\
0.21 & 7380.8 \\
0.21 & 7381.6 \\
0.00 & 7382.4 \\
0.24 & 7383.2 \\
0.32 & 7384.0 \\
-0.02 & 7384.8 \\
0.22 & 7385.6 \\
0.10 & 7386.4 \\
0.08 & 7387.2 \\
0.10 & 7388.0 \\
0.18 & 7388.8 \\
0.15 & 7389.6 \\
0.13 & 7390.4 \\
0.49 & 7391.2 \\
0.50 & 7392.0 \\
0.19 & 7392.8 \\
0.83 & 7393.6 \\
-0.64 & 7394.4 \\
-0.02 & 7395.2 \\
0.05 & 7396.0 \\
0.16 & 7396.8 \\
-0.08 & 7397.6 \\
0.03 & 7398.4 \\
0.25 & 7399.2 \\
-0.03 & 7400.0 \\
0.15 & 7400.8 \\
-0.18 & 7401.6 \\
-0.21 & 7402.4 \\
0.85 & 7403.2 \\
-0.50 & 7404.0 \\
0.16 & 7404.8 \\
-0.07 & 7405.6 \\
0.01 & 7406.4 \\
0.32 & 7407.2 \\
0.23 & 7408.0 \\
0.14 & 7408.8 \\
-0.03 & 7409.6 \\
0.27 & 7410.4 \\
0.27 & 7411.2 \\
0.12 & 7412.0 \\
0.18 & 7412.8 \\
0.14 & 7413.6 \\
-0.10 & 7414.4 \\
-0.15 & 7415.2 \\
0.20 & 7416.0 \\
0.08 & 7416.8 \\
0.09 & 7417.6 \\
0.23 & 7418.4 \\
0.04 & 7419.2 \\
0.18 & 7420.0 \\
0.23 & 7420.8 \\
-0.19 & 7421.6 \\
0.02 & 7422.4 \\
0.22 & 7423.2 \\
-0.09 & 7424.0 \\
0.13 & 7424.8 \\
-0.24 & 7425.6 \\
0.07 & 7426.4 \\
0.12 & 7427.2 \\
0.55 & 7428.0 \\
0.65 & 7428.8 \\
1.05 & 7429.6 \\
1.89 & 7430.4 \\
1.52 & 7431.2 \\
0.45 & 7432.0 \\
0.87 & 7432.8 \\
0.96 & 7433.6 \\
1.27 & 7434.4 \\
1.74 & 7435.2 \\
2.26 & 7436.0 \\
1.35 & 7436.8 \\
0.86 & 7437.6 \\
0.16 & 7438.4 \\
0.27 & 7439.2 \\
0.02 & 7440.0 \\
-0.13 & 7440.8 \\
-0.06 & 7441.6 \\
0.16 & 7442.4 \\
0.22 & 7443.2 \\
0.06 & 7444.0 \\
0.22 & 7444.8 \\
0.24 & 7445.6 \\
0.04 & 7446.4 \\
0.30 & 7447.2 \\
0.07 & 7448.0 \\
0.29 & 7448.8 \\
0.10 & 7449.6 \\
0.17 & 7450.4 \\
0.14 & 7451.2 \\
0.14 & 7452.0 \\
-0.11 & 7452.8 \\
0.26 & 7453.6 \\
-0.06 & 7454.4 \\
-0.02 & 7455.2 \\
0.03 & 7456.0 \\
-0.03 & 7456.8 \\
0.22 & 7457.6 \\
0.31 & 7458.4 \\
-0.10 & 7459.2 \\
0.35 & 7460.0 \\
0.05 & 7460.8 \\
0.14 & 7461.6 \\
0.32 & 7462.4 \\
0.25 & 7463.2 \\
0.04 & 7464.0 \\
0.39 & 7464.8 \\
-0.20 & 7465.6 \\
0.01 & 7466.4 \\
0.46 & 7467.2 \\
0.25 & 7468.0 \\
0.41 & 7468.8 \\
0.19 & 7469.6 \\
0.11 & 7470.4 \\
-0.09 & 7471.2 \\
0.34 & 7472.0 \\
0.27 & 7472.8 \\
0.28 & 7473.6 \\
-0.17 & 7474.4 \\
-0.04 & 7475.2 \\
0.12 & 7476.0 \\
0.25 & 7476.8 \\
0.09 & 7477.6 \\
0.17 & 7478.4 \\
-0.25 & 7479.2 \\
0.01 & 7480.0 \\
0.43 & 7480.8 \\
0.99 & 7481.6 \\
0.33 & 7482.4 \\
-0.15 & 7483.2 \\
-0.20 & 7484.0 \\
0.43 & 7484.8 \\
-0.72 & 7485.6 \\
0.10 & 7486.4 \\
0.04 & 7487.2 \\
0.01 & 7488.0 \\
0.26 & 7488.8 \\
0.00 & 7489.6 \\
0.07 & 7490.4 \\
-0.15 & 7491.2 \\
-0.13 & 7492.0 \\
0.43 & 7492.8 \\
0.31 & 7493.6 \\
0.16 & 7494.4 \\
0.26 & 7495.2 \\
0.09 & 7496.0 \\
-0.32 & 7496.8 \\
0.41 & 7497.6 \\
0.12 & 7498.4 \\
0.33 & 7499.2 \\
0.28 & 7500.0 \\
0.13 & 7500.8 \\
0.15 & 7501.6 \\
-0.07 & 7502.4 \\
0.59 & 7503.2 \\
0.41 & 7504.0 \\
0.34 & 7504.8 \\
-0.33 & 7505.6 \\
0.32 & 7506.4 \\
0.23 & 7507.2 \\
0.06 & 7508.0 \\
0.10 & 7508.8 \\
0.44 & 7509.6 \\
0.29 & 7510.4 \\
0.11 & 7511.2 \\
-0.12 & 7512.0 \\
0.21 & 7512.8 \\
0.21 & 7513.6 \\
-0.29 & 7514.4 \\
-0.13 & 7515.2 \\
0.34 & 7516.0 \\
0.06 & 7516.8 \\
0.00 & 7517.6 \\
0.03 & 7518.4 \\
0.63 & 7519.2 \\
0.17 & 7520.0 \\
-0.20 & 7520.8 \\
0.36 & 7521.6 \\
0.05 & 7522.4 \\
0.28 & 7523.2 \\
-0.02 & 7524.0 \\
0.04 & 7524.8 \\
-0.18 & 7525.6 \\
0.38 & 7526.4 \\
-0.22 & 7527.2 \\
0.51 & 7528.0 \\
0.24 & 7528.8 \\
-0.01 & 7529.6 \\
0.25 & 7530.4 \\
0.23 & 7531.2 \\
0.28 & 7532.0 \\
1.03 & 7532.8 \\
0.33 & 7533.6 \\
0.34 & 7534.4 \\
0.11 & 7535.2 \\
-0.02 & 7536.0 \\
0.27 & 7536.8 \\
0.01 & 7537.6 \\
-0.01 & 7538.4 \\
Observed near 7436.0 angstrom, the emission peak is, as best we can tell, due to [O II]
